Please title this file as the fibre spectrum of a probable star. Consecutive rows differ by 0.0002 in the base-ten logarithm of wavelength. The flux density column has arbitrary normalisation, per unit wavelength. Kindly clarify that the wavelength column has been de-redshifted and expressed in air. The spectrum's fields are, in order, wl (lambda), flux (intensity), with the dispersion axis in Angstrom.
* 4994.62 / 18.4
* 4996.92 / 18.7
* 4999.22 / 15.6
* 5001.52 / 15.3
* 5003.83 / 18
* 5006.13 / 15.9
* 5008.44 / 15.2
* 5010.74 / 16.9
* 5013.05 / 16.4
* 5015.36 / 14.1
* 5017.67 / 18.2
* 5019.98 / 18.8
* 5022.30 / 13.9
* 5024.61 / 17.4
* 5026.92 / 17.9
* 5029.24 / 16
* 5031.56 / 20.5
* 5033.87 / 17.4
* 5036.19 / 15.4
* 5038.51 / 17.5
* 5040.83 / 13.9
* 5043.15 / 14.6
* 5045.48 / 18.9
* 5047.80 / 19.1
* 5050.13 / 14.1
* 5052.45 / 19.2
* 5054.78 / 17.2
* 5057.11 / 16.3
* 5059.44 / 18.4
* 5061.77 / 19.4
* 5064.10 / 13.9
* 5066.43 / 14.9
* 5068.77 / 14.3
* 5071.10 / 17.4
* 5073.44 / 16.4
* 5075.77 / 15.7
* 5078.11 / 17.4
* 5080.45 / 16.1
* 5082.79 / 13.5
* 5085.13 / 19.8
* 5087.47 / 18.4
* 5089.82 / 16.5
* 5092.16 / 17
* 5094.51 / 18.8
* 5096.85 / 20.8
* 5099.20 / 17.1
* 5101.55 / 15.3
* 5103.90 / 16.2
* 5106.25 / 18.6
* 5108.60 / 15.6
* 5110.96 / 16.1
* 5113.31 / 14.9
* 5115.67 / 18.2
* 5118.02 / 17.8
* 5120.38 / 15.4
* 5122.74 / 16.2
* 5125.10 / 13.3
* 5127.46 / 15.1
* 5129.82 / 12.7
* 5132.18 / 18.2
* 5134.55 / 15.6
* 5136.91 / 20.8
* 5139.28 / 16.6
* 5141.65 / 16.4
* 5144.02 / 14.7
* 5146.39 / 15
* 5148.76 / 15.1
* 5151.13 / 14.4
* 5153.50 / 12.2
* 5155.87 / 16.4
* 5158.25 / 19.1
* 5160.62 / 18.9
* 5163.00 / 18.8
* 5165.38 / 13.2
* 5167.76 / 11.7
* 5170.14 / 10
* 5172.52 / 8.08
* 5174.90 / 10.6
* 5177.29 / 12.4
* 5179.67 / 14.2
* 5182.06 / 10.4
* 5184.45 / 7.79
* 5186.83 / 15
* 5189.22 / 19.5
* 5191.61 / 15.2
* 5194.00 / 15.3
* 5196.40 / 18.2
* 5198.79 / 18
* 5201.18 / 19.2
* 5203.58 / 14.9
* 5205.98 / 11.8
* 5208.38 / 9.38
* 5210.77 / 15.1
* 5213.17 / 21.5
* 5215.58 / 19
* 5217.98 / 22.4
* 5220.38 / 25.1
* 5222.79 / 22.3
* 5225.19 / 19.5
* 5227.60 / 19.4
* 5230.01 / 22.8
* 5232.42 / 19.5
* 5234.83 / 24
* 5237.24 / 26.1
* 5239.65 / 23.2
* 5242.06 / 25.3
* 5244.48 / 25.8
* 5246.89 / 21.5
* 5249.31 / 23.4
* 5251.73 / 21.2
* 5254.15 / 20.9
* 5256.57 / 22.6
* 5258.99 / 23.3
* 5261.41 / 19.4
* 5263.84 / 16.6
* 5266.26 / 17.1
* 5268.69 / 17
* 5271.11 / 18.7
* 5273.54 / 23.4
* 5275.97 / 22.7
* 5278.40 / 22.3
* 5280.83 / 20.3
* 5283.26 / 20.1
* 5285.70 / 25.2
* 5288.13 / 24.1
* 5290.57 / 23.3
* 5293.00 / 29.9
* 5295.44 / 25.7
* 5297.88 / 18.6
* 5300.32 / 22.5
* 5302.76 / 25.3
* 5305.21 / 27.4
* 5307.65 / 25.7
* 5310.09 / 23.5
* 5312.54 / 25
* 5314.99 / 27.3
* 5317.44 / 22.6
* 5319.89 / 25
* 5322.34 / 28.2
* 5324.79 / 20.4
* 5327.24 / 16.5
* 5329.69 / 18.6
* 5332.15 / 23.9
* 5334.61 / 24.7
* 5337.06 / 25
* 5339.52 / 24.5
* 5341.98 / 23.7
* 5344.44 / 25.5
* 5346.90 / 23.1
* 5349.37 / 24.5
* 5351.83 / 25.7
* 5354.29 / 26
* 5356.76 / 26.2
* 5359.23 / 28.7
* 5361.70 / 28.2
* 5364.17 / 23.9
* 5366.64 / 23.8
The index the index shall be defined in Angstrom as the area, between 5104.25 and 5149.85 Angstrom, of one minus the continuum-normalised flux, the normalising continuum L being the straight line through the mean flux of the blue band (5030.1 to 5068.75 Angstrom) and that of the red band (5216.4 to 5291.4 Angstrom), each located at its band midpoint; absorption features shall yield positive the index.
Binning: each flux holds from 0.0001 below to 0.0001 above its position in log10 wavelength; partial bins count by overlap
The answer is 6.3 Angstrom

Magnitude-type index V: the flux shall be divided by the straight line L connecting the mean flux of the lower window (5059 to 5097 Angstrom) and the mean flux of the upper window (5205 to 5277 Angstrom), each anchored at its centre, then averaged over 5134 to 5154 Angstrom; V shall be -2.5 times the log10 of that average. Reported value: 0.17 mag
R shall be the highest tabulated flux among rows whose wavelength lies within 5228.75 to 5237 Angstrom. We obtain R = 24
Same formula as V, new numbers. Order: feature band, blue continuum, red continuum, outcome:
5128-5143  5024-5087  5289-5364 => 0.15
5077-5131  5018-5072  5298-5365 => 0.11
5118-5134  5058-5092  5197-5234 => 0.13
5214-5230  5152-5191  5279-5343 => -0.23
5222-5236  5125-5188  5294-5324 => -0.10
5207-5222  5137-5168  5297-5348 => 0.00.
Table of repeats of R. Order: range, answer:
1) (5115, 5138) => 20.8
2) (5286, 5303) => 29.9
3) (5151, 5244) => 26.1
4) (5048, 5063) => 19.4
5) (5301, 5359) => 28.2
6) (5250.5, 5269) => 23.3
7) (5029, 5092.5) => 20.5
